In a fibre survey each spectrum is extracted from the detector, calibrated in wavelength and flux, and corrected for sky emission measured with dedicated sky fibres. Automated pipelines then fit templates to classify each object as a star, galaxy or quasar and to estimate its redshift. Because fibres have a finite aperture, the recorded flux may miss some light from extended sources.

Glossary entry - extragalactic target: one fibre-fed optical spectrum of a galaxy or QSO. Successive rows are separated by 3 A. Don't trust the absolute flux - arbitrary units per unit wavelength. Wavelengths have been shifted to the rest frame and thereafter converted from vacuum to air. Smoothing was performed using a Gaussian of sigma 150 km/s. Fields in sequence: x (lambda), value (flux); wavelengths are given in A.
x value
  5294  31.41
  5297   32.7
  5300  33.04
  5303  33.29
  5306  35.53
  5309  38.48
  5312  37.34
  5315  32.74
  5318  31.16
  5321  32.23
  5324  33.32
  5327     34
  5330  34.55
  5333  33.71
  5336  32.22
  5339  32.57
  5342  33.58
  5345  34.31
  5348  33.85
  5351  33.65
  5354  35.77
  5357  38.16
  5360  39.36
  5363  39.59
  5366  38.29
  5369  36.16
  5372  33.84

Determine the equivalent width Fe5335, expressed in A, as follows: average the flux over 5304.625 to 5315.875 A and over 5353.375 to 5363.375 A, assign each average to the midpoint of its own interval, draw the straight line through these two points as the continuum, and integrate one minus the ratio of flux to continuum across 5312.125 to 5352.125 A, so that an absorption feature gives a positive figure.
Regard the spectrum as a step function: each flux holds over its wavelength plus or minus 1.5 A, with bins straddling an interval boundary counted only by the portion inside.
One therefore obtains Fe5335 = 4.1 A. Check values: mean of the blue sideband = 36.2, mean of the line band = 33.4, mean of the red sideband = 38.3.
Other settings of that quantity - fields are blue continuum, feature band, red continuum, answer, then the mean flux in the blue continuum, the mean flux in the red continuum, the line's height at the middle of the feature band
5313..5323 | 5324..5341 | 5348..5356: 0.0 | 32.4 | 34.8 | 33.4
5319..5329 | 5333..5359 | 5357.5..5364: 1.8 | 33.2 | 39.3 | 36.8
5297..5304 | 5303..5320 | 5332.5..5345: -0.9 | 33.1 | 33.1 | 33.1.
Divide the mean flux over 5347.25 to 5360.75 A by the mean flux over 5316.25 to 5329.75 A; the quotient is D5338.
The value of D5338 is 1.10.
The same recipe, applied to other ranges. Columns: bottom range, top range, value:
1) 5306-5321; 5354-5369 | 1.10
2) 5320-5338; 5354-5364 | 1.16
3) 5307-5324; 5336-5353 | 0.98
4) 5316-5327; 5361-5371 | 1.17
